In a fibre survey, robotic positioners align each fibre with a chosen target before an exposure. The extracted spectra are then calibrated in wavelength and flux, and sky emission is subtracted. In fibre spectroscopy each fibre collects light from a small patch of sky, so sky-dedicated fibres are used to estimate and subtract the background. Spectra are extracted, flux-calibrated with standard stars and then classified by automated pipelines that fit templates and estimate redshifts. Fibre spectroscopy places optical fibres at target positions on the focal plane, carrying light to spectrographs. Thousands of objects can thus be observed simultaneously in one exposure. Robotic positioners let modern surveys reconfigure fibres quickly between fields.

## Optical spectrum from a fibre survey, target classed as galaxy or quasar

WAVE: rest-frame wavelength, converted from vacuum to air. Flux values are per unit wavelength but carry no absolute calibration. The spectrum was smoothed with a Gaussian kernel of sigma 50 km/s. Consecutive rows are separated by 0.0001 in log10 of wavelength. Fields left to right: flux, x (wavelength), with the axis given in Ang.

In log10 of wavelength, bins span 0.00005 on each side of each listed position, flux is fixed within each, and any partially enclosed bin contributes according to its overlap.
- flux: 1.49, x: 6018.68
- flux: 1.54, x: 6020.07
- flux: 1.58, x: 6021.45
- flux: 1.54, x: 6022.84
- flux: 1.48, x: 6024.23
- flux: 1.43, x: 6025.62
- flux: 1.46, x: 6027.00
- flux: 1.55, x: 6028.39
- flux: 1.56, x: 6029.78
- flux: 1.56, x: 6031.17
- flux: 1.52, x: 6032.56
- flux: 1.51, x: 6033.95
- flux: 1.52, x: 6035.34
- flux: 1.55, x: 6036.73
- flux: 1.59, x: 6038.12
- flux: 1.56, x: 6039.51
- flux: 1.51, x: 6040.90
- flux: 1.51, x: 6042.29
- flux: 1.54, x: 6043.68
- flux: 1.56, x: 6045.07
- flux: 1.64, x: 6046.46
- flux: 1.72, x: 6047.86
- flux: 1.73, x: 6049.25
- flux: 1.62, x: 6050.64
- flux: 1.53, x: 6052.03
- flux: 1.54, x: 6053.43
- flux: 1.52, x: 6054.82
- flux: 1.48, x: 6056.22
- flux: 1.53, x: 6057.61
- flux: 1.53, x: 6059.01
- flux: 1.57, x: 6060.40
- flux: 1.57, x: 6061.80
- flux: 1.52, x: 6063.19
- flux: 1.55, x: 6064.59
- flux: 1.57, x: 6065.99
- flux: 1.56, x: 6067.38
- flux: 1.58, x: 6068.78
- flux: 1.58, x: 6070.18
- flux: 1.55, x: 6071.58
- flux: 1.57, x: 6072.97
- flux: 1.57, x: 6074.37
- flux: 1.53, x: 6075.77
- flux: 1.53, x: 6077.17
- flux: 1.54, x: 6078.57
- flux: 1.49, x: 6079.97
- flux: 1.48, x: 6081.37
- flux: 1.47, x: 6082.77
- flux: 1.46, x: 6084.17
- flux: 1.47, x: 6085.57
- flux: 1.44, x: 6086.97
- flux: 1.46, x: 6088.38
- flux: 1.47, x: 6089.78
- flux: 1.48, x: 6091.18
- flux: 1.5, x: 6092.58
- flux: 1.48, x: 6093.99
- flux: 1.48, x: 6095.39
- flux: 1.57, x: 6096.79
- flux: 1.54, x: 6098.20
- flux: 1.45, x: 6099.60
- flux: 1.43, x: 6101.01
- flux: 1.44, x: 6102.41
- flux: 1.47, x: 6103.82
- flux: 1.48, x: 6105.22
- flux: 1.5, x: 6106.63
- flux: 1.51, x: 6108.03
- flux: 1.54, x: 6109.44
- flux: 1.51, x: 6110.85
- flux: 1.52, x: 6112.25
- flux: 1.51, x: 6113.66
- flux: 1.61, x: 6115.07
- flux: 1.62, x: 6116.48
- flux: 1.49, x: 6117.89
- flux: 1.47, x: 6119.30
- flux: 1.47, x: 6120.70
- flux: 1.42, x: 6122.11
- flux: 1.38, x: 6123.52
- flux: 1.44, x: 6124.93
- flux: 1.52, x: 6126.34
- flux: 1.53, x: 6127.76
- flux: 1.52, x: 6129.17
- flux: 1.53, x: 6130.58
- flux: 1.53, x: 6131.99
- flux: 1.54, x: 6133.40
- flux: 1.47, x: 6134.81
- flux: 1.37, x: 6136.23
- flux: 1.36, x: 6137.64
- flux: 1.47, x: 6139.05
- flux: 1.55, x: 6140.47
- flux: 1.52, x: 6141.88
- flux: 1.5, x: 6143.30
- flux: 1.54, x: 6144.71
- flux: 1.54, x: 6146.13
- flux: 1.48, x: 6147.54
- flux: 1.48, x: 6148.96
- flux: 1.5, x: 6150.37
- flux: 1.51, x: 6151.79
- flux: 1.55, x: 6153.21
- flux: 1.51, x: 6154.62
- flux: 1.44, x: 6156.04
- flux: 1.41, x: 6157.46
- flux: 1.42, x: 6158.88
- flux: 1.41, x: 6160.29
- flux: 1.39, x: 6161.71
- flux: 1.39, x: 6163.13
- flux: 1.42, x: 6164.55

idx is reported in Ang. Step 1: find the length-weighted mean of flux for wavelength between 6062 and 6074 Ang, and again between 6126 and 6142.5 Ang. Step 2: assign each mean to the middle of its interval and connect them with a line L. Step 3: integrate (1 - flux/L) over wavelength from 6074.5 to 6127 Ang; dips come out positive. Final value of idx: 1.2 Ang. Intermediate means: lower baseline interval 1.56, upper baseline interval 1.49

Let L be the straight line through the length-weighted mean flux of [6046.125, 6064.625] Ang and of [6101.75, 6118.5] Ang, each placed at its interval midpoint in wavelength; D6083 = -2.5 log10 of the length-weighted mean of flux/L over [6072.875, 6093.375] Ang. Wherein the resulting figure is 0.04 mag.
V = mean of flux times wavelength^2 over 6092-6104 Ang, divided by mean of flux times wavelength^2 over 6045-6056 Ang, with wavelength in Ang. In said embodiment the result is 0.9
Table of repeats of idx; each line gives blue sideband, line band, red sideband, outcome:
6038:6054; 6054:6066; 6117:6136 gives 0.3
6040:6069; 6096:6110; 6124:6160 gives 0.3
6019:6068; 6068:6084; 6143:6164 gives -0.1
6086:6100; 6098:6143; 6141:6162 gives -0.2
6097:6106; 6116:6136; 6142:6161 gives -0.2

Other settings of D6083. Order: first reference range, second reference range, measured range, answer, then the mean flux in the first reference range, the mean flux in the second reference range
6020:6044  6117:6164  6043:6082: -0.03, 1.53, 1.47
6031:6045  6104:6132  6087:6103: 0.02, 1.54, 1.5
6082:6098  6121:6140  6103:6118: -0.04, 1.48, 1.47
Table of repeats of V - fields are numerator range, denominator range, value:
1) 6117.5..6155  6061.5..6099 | 1.00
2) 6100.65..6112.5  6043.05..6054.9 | 0.95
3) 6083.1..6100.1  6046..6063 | 0.95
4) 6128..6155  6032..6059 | 0.99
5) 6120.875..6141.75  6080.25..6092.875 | 1.02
